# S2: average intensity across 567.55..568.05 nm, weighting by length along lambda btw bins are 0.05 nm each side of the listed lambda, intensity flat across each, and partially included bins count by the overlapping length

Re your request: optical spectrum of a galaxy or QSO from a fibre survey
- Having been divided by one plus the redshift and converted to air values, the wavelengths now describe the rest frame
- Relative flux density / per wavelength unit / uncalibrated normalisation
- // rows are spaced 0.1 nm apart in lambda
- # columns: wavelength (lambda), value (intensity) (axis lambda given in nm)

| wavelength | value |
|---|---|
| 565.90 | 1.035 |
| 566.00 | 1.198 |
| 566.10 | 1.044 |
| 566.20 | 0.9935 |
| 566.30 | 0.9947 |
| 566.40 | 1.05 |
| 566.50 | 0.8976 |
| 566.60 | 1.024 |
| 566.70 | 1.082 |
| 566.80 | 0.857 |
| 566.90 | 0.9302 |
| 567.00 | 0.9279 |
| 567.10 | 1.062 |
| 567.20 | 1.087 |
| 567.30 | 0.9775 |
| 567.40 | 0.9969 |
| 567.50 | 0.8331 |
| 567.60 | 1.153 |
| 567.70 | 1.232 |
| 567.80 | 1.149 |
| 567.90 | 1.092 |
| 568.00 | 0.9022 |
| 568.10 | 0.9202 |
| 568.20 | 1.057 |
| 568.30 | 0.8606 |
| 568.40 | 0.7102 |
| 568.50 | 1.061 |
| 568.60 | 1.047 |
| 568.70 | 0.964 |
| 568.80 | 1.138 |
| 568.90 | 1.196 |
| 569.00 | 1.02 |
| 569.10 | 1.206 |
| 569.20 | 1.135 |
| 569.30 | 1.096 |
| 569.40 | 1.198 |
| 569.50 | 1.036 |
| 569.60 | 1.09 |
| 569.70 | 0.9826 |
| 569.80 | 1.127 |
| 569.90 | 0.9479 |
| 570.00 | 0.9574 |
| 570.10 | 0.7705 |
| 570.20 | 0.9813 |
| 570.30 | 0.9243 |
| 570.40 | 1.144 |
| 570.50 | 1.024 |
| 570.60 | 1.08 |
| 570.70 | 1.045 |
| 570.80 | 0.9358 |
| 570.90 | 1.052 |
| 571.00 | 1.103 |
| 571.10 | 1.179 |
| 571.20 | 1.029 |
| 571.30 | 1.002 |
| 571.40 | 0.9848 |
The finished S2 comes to 1.11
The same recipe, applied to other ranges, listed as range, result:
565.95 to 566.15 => 1.12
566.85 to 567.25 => 1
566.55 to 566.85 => 0.988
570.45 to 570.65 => 1.05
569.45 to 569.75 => 1.04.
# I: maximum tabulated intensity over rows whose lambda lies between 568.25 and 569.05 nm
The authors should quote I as 1.196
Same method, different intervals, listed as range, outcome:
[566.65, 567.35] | 1.087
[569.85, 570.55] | 1.144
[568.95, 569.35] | 1.206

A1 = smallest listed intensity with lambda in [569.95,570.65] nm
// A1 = 0.7705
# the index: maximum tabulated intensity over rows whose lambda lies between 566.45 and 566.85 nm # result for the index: 1.082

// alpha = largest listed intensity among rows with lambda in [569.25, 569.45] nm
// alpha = 1.198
